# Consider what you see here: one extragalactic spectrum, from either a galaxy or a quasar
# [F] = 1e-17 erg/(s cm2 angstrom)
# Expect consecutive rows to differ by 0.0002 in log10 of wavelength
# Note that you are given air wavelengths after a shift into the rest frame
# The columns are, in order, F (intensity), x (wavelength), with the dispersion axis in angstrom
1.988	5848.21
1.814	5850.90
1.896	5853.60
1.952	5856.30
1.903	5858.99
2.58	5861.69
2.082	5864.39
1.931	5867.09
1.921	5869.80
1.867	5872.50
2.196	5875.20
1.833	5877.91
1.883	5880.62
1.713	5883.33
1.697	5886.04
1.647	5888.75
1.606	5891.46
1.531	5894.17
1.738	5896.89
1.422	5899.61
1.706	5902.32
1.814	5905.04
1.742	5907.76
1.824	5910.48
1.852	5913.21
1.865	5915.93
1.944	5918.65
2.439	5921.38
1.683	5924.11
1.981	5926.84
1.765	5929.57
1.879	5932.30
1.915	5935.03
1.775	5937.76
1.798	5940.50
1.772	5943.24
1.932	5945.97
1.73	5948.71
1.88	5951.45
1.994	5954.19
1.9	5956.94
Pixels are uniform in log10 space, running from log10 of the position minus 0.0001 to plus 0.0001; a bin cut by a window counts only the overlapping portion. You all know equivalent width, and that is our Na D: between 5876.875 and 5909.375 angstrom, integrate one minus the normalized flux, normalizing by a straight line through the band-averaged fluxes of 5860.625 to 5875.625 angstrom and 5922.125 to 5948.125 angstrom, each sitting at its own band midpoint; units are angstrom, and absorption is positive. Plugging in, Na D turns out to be 4.9 angstrom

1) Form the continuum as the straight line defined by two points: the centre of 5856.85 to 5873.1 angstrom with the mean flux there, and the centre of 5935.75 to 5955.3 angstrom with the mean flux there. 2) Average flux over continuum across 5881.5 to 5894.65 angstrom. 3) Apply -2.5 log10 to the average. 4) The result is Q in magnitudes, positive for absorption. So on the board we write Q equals 0.201 mag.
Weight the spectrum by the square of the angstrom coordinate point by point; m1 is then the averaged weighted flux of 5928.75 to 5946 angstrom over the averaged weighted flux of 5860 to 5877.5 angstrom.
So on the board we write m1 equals 0.90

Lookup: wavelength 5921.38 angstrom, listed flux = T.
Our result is 2.439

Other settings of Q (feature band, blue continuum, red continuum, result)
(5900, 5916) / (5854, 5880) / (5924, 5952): 0.082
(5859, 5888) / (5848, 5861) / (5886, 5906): -0.090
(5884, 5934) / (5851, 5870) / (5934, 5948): 0.072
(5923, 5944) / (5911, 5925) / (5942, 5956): 0.050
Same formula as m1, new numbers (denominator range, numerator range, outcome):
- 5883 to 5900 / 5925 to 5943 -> 1.15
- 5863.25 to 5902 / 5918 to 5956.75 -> 1.08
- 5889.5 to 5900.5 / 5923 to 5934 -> 1.17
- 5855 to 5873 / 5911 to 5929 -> 0.97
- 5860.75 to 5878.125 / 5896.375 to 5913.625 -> 0.85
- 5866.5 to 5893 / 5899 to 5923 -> 1.03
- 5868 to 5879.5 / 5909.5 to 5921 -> 1.00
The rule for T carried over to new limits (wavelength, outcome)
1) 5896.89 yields 1.738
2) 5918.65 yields 1.944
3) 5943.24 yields 1.772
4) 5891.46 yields 1.606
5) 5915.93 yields 1.865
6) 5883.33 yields 1.713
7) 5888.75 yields 1.647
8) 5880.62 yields 1.883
